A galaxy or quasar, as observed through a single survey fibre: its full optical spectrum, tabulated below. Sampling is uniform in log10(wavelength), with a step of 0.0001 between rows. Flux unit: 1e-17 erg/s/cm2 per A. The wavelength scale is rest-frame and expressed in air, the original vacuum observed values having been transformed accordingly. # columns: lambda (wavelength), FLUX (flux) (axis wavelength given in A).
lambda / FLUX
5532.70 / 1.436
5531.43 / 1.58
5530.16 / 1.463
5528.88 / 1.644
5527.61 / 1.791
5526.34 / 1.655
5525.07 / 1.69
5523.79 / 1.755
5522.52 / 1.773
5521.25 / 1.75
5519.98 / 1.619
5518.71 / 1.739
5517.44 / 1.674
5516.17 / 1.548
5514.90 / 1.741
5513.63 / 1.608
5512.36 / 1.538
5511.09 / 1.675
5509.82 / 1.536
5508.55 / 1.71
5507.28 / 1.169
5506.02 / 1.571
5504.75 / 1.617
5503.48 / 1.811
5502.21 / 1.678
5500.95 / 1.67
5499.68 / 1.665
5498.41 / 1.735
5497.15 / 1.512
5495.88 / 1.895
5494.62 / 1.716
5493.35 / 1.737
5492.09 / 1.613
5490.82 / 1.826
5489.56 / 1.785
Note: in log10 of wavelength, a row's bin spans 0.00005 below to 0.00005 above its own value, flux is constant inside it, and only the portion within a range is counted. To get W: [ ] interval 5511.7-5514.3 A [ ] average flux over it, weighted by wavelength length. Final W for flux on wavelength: 1.58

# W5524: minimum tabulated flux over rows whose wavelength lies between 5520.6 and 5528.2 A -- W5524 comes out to 1.655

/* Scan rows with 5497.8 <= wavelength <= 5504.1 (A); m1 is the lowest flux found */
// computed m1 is 1.665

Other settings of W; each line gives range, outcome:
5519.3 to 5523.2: 1.72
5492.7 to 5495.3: 1.73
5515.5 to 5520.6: 1.65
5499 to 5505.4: 1.69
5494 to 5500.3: 1.71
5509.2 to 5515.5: 1.62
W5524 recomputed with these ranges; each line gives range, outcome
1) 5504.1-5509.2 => 1.169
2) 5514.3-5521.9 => 1.548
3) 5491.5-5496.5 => 1.613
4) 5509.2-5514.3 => 1.536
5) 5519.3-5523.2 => 1.619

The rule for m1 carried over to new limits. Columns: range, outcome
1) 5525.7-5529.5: 1.644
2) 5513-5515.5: 1.608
